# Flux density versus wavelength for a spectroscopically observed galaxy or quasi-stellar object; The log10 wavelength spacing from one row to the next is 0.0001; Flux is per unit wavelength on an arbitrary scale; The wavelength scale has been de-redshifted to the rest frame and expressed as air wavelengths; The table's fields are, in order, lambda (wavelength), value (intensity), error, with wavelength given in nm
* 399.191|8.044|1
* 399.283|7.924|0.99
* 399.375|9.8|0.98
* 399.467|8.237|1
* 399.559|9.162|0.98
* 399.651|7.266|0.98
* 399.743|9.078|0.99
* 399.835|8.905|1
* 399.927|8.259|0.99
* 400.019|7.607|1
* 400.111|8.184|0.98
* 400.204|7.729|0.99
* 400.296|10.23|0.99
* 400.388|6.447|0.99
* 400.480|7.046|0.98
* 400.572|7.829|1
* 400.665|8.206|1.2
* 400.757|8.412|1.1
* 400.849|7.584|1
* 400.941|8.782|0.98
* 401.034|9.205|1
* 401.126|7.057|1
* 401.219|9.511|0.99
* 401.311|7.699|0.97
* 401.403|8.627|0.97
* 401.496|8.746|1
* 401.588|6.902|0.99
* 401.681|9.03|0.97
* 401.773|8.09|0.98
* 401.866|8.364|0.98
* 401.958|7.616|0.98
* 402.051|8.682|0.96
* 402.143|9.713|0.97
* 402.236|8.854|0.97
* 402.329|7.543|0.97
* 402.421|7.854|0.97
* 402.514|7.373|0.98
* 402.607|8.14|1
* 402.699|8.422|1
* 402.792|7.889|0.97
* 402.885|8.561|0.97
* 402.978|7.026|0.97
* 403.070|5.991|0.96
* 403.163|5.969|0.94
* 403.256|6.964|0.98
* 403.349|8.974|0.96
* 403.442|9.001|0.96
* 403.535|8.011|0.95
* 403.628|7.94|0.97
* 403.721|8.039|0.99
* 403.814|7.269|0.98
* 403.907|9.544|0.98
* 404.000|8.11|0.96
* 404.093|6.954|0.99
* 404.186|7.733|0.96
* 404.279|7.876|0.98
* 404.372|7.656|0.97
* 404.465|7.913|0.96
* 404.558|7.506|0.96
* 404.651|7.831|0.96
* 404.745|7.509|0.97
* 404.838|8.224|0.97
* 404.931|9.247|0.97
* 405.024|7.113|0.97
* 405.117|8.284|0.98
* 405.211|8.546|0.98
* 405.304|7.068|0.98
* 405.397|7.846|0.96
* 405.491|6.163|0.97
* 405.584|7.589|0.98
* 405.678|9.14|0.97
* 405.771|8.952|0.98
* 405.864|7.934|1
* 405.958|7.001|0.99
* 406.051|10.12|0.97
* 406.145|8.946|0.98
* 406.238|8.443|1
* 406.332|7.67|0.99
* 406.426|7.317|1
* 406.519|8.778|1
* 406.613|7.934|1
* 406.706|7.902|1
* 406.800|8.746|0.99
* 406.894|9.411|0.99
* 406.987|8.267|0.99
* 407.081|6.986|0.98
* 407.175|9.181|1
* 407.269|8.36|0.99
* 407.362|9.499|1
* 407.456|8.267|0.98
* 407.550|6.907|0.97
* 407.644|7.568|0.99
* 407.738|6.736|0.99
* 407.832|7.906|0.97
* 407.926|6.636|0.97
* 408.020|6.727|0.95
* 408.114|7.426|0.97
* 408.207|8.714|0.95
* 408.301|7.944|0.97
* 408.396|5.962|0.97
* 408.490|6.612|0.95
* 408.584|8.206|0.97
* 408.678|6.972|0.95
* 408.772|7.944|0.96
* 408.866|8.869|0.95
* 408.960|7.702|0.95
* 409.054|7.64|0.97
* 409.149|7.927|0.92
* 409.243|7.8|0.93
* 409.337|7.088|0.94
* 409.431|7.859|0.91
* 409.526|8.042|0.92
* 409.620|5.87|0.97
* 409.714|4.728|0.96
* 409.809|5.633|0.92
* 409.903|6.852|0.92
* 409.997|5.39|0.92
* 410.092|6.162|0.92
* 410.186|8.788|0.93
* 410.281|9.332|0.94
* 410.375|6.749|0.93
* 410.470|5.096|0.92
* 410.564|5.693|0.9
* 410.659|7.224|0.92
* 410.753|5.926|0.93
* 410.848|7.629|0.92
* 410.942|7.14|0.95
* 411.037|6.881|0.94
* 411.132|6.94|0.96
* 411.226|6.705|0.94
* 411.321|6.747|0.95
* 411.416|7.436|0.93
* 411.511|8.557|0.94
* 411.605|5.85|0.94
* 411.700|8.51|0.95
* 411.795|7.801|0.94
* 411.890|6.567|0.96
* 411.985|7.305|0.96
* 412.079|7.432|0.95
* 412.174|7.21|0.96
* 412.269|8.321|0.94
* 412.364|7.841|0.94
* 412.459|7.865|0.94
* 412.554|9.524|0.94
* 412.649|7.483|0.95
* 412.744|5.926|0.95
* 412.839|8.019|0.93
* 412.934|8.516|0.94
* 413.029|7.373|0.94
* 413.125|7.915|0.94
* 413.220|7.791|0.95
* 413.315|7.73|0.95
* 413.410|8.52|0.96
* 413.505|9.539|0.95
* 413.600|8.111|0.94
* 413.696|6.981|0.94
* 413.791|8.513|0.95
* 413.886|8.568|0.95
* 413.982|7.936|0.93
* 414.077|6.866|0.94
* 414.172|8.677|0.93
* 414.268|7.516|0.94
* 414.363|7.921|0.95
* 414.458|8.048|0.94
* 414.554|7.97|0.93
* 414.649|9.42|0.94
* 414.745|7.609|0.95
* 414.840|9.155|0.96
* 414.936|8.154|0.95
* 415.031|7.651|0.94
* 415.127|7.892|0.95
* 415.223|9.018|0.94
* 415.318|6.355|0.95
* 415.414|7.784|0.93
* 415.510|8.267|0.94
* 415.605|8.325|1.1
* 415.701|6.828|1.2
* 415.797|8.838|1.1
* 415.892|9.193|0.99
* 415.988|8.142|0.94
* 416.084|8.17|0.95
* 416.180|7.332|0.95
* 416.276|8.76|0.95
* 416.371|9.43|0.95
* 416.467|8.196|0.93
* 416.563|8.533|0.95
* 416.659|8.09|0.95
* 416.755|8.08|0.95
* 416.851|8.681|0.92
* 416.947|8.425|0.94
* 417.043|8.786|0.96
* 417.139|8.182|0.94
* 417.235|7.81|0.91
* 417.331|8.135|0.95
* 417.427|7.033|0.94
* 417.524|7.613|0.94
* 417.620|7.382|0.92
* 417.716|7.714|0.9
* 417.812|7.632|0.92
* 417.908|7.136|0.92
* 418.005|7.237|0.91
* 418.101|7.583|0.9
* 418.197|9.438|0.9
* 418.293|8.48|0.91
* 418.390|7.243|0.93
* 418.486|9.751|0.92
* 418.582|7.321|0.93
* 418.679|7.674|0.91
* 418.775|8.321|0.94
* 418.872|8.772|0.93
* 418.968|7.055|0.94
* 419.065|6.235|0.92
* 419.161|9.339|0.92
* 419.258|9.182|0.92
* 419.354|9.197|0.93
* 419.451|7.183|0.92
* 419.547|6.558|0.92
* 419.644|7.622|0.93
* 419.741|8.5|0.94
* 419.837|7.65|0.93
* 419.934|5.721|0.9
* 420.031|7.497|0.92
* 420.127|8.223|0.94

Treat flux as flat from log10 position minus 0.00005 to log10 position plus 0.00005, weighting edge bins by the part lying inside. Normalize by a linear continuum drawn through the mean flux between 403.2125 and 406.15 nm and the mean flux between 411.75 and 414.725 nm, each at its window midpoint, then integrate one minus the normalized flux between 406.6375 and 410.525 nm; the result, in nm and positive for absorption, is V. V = 0.24 nm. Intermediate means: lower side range 8.02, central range 7.47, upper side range 7.91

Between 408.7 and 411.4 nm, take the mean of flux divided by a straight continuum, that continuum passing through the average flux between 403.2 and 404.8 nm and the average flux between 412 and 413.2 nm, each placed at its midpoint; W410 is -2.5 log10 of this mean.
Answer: 0.12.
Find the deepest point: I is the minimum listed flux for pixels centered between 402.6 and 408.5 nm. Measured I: 5.962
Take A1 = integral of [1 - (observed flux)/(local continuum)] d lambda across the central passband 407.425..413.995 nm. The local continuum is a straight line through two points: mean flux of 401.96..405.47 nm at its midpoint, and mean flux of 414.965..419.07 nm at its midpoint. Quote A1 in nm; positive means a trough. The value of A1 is 0.47 nm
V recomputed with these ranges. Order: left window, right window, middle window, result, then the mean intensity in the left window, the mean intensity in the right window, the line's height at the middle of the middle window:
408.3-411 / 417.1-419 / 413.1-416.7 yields -0.279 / 7.04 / 7.88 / 7.57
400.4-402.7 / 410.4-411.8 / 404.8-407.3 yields -0.201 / 8.18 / 6.91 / 7.58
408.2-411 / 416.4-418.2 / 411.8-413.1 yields -0.042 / 7.09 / 7.96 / 7.41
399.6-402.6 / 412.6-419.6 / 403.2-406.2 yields 0.049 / 8.2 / 8.03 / 8.16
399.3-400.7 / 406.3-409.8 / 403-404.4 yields 0.044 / 8.26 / 7.65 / 7.98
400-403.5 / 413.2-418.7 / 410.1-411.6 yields 0.189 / 8.05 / 8.09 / 8.08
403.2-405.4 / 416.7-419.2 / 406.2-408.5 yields 0.031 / 7.96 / 7.96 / 7.96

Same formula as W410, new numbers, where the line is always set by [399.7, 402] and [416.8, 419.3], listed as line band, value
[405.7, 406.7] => -0.02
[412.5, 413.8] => 0.01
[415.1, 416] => 0.00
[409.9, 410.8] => 0.20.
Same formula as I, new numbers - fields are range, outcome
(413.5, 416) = 6.355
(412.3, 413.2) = 5.926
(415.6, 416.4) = 6.828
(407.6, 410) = 4.728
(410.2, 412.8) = 5.096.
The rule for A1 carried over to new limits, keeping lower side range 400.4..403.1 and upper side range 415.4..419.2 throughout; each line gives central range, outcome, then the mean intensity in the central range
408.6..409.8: 0.111 nm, 7.34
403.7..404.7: 0.029 nm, 7.85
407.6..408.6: 0.099 nm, 7.28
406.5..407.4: -0.045 nm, 8.49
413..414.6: 0.014 nm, 8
